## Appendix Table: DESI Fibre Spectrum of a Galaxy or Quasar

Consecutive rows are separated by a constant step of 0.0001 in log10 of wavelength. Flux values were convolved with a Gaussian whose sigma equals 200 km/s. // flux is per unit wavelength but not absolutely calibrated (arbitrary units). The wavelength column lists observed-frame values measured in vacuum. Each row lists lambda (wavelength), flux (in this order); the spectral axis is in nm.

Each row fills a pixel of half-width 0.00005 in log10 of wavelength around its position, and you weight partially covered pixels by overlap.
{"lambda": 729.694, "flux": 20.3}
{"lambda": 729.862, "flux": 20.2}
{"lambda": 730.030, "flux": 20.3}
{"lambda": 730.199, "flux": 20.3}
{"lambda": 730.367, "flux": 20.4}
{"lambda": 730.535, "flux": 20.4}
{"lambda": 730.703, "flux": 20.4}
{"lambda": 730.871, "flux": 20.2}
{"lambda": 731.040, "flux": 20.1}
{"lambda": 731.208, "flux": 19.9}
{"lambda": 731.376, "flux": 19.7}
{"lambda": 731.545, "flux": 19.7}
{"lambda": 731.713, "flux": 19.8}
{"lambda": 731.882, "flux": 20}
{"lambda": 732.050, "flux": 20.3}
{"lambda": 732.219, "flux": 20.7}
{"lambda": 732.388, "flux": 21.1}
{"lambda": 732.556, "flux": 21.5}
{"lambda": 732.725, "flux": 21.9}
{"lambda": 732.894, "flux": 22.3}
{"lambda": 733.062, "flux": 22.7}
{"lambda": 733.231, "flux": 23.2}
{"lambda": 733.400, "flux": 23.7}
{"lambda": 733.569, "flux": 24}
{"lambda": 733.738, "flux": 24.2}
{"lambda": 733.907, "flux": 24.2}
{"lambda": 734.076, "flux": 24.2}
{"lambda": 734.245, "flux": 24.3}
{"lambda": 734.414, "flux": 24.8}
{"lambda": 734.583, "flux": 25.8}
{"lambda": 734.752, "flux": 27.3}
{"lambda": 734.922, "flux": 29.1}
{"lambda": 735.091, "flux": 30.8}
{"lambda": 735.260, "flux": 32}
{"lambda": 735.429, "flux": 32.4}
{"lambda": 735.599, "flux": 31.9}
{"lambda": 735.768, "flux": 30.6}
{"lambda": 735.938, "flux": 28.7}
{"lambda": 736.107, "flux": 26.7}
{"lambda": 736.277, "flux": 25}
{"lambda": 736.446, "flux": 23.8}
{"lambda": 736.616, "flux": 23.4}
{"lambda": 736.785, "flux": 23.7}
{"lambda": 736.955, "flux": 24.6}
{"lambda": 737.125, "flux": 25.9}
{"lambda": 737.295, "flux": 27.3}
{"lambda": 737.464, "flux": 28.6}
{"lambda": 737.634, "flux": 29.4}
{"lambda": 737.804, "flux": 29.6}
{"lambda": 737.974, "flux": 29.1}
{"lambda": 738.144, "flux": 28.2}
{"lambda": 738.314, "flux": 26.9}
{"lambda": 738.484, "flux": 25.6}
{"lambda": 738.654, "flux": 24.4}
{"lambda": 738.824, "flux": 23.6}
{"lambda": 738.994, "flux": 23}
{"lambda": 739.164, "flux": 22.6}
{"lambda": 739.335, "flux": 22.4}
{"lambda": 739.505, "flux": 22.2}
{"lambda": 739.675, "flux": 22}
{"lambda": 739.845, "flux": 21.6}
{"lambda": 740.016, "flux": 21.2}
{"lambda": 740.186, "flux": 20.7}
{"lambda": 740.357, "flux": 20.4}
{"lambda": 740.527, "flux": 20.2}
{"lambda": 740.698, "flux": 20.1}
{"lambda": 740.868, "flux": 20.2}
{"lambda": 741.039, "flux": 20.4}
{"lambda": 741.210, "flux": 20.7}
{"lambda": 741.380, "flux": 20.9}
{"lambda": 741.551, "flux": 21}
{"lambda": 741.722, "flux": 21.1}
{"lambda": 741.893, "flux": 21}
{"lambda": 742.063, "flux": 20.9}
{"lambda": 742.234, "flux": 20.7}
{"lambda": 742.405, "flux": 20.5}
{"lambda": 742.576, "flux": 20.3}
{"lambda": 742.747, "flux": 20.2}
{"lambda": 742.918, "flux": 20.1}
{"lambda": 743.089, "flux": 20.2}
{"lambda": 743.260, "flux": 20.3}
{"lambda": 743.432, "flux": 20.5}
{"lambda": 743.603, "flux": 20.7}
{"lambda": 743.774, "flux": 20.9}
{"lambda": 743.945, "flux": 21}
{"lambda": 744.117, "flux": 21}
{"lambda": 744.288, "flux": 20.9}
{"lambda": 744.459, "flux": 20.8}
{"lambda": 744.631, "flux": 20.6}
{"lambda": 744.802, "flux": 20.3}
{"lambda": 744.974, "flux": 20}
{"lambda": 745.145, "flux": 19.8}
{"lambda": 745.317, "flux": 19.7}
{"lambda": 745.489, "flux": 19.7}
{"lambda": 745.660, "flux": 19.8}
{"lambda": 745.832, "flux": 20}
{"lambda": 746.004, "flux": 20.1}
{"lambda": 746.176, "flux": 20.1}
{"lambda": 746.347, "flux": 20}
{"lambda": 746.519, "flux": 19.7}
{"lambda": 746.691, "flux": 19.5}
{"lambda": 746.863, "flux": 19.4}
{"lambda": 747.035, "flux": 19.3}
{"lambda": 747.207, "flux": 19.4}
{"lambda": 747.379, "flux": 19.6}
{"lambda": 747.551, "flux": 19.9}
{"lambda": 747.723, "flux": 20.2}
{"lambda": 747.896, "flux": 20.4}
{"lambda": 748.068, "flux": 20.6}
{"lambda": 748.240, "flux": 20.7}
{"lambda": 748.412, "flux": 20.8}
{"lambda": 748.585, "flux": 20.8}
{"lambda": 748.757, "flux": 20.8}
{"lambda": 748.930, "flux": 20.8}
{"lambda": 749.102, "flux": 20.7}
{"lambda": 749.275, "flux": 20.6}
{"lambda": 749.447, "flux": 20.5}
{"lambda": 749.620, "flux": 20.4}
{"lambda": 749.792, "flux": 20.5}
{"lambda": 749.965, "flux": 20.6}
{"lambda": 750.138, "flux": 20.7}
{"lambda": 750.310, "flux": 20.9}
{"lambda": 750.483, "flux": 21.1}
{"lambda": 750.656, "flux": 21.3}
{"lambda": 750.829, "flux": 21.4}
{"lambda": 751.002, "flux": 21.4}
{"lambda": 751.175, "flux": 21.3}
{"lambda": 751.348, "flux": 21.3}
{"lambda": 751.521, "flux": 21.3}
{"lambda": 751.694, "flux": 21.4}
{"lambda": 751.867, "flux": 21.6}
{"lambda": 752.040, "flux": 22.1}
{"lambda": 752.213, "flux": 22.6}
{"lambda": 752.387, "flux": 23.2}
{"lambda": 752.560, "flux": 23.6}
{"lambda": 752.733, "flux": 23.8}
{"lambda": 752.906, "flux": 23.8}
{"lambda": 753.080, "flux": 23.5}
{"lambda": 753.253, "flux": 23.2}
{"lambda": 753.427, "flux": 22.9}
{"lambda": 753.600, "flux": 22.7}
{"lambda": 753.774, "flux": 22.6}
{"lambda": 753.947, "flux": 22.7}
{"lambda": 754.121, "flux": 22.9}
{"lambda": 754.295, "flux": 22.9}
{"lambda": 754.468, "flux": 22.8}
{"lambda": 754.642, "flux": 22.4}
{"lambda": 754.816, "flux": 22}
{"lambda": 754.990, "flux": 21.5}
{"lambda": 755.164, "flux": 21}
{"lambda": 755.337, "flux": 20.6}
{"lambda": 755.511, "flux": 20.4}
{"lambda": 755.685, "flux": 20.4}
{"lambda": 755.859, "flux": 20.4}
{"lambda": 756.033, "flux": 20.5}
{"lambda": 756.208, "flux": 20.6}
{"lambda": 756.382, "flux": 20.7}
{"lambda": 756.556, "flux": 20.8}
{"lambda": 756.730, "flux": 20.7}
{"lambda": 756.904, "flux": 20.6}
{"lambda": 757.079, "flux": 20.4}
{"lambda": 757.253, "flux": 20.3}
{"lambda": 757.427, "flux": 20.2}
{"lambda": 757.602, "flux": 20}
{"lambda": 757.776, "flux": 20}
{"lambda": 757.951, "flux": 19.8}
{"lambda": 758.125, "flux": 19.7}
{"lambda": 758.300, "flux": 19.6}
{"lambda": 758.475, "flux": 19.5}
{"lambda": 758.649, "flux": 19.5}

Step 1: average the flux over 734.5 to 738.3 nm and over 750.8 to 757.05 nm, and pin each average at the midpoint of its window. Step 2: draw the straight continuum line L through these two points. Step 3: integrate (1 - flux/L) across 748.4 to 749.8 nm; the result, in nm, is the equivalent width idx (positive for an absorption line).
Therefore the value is 0.17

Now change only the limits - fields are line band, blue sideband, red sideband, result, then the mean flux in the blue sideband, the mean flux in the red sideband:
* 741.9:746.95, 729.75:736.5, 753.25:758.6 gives 0.480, 23.7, 21.1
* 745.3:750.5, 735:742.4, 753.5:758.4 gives 0.554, 24.5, 21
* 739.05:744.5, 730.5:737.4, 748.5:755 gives 0.546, 24.3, 21.9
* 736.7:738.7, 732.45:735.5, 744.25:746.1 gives -0.283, 25.4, 20.1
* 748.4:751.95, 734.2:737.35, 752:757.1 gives 0.341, 27.3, 22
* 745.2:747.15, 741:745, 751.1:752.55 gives 0.125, 20.6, 21.9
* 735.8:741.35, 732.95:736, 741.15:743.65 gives -0.114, 26.8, 20.6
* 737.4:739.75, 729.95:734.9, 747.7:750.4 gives -0.434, 22.1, 20.6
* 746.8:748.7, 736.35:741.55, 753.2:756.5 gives 0.209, 23.7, 21.7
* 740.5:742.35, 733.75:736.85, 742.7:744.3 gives 0.129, 27.1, 20.6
